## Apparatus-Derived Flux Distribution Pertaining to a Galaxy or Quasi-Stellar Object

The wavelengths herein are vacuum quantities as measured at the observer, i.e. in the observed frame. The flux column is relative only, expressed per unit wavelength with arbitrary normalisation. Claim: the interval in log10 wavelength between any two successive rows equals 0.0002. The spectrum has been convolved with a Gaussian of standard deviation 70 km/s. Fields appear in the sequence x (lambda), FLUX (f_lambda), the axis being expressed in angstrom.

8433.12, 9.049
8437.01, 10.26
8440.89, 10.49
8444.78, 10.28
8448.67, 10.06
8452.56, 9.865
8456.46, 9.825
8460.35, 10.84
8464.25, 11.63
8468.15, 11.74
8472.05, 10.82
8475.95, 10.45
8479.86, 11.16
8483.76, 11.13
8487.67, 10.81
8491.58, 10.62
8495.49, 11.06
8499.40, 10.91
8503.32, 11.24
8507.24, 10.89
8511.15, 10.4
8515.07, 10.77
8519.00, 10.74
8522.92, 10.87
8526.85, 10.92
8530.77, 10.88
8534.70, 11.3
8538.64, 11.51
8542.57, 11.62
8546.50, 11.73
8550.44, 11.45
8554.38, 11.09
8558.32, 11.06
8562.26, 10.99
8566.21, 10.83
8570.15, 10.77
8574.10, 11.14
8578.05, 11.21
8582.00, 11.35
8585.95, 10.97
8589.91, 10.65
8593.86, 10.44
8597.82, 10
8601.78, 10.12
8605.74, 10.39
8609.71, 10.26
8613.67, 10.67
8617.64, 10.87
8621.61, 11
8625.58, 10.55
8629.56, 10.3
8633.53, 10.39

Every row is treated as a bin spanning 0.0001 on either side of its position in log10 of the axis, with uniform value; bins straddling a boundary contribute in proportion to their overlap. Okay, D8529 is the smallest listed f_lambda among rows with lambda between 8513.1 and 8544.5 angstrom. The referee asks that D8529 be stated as 10.74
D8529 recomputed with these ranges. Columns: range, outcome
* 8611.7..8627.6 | 10.55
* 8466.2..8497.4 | 10.45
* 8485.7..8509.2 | 10.62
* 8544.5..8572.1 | 10.77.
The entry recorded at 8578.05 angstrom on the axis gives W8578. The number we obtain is 11.21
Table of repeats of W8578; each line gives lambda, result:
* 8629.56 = 10.3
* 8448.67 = 10.06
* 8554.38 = 11.09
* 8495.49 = 11.06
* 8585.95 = 10.97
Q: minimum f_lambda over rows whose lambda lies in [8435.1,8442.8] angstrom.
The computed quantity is 10.26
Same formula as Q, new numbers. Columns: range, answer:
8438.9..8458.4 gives 9.825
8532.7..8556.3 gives 11.09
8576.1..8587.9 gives 10.97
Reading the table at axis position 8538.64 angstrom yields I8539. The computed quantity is 11.51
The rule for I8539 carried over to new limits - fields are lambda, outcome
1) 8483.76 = 11.13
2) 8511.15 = 10.4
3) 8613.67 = 10.67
